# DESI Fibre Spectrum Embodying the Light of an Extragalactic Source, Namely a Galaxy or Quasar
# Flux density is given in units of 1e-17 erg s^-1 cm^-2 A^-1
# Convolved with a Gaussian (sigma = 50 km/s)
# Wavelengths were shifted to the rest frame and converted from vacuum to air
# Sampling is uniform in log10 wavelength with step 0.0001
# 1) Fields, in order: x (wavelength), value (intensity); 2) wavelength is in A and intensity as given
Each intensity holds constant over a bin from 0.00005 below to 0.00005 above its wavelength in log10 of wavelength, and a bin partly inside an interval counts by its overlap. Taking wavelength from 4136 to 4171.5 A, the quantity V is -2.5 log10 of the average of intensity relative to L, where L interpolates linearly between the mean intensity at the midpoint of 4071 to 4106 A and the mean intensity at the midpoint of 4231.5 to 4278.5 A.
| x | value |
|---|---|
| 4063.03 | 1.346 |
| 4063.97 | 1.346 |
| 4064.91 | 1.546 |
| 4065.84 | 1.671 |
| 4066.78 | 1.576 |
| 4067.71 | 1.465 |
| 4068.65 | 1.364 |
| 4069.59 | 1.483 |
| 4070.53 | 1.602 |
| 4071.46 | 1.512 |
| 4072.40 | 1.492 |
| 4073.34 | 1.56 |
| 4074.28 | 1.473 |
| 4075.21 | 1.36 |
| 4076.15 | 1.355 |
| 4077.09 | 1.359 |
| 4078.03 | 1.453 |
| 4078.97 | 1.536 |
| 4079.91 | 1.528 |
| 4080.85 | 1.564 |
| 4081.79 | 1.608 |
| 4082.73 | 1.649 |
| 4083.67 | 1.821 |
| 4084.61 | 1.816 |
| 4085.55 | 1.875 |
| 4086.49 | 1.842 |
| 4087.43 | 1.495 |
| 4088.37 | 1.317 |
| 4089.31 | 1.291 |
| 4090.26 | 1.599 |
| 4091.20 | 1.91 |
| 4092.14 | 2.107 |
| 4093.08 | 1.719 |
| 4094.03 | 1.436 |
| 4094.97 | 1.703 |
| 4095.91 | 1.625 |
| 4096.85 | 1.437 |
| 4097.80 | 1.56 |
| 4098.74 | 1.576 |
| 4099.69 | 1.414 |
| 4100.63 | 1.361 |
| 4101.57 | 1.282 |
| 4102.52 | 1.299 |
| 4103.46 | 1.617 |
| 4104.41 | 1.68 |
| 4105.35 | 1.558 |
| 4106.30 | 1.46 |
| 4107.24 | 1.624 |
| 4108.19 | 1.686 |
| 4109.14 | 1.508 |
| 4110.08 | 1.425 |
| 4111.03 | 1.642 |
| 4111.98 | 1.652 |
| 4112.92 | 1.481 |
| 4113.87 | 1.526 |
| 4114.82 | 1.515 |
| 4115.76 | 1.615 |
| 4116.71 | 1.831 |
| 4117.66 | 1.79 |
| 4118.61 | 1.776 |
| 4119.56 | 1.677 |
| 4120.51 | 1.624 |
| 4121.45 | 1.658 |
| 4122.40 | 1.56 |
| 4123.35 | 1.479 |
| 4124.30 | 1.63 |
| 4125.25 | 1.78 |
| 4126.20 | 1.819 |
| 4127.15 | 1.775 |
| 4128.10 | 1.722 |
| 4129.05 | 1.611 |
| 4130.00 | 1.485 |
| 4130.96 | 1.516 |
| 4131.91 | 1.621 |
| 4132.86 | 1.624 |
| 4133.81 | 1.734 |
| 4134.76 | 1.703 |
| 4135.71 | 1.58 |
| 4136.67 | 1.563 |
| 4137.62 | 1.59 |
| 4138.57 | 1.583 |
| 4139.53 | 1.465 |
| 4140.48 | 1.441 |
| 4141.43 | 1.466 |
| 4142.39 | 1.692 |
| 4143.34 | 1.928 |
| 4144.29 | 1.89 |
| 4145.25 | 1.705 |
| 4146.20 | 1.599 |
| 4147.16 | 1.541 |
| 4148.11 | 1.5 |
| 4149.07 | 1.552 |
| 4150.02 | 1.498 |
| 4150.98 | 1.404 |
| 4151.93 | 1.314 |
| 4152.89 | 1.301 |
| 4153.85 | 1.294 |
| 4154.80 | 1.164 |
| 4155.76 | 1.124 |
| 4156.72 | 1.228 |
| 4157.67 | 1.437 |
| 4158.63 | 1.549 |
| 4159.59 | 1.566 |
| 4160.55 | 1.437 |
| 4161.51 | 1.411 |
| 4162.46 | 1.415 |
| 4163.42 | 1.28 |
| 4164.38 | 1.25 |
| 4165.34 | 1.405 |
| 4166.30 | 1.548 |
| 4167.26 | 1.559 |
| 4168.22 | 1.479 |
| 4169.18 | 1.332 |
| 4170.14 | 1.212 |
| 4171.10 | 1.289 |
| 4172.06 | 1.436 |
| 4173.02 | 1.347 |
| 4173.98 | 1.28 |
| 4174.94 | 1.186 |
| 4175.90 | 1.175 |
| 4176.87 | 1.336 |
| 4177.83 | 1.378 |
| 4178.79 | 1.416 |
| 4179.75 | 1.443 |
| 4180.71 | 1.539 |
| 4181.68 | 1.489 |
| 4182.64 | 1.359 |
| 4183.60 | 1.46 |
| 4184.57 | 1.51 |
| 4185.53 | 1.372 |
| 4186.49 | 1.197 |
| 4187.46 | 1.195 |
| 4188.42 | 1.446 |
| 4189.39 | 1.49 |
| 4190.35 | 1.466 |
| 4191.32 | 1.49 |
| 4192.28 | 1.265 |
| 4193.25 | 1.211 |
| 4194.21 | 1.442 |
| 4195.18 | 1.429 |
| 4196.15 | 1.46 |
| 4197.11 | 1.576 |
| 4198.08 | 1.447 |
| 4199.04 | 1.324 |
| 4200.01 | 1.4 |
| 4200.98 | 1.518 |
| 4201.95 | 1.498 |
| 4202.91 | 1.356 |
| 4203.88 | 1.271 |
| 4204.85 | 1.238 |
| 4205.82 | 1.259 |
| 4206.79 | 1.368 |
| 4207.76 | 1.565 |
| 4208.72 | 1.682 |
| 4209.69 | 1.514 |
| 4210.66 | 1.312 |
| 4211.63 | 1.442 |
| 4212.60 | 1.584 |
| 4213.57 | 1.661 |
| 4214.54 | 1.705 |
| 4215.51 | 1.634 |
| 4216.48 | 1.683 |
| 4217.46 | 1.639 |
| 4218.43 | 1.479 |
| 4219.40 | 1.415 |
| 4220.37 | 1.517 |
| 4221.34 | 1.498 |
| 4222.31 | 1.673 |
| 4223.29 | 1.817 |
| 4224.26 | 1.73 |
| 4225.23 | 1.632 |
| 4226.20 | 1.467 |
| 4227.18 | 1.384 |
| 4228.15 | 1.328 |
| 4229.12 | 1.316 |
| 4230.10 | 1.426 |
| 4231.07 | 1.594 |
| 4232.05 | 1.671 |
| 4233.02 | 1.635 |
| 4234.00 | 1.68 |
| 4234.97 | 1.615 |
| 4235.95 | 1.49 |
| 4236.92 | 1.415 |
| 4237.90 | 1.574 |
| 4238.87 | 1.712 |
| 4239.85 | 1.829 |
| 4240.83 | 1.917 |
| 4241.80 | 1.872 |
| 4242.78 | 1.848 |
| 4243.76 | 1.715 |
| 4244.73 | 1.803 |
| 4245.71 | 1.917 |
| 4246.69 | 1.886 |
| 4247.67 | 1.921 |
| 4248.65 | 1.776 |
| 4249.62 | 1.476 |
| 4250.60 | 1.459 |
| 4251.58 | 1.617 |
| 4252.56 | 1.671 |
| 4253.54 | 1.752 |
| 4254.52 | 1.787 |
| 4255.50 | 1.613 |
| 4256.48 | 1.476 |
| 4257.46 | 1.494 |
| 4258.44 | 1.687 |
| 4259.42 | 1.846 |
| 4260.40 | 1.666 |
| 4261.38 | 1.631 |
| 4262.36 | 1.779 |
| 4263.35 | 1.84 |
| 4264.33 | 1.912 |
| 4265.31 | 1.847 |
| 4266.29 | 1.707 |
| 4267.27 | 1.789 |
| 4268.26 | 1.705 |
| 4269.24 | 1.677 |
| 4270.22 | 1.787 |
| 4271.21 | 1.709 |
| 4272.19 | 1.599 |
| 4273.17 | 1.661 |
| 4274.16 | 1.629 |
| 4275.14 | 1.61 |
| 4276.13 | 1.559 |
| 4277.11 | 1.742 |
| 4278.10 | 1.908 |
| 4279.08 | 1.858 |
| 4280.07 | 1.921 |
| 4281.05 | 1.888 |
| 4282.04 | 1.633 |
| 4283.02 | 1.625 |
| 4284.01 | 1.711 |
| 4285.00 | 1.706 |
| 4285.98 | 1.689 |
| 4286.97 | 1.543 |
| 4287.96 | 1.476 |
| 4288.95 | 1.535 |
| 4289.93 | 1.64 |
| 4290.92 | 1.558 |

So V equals 0.11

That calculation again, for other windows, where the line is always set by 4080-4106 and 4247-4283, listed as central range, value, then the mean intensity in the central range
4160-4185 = 0.19 mag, 1.38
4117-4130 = -0.04 mag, 1.68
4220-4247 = 0.03 mag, 1.64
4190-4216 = 0.15 mag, 1.45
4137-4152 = 0.03 mag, 1.58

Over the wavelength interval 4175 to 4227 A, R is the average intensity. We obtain 1.46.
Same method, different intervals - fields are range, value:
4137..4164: 1.48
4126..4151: 1.62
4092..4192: 1.51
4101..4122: 1.59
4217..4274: 1.66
